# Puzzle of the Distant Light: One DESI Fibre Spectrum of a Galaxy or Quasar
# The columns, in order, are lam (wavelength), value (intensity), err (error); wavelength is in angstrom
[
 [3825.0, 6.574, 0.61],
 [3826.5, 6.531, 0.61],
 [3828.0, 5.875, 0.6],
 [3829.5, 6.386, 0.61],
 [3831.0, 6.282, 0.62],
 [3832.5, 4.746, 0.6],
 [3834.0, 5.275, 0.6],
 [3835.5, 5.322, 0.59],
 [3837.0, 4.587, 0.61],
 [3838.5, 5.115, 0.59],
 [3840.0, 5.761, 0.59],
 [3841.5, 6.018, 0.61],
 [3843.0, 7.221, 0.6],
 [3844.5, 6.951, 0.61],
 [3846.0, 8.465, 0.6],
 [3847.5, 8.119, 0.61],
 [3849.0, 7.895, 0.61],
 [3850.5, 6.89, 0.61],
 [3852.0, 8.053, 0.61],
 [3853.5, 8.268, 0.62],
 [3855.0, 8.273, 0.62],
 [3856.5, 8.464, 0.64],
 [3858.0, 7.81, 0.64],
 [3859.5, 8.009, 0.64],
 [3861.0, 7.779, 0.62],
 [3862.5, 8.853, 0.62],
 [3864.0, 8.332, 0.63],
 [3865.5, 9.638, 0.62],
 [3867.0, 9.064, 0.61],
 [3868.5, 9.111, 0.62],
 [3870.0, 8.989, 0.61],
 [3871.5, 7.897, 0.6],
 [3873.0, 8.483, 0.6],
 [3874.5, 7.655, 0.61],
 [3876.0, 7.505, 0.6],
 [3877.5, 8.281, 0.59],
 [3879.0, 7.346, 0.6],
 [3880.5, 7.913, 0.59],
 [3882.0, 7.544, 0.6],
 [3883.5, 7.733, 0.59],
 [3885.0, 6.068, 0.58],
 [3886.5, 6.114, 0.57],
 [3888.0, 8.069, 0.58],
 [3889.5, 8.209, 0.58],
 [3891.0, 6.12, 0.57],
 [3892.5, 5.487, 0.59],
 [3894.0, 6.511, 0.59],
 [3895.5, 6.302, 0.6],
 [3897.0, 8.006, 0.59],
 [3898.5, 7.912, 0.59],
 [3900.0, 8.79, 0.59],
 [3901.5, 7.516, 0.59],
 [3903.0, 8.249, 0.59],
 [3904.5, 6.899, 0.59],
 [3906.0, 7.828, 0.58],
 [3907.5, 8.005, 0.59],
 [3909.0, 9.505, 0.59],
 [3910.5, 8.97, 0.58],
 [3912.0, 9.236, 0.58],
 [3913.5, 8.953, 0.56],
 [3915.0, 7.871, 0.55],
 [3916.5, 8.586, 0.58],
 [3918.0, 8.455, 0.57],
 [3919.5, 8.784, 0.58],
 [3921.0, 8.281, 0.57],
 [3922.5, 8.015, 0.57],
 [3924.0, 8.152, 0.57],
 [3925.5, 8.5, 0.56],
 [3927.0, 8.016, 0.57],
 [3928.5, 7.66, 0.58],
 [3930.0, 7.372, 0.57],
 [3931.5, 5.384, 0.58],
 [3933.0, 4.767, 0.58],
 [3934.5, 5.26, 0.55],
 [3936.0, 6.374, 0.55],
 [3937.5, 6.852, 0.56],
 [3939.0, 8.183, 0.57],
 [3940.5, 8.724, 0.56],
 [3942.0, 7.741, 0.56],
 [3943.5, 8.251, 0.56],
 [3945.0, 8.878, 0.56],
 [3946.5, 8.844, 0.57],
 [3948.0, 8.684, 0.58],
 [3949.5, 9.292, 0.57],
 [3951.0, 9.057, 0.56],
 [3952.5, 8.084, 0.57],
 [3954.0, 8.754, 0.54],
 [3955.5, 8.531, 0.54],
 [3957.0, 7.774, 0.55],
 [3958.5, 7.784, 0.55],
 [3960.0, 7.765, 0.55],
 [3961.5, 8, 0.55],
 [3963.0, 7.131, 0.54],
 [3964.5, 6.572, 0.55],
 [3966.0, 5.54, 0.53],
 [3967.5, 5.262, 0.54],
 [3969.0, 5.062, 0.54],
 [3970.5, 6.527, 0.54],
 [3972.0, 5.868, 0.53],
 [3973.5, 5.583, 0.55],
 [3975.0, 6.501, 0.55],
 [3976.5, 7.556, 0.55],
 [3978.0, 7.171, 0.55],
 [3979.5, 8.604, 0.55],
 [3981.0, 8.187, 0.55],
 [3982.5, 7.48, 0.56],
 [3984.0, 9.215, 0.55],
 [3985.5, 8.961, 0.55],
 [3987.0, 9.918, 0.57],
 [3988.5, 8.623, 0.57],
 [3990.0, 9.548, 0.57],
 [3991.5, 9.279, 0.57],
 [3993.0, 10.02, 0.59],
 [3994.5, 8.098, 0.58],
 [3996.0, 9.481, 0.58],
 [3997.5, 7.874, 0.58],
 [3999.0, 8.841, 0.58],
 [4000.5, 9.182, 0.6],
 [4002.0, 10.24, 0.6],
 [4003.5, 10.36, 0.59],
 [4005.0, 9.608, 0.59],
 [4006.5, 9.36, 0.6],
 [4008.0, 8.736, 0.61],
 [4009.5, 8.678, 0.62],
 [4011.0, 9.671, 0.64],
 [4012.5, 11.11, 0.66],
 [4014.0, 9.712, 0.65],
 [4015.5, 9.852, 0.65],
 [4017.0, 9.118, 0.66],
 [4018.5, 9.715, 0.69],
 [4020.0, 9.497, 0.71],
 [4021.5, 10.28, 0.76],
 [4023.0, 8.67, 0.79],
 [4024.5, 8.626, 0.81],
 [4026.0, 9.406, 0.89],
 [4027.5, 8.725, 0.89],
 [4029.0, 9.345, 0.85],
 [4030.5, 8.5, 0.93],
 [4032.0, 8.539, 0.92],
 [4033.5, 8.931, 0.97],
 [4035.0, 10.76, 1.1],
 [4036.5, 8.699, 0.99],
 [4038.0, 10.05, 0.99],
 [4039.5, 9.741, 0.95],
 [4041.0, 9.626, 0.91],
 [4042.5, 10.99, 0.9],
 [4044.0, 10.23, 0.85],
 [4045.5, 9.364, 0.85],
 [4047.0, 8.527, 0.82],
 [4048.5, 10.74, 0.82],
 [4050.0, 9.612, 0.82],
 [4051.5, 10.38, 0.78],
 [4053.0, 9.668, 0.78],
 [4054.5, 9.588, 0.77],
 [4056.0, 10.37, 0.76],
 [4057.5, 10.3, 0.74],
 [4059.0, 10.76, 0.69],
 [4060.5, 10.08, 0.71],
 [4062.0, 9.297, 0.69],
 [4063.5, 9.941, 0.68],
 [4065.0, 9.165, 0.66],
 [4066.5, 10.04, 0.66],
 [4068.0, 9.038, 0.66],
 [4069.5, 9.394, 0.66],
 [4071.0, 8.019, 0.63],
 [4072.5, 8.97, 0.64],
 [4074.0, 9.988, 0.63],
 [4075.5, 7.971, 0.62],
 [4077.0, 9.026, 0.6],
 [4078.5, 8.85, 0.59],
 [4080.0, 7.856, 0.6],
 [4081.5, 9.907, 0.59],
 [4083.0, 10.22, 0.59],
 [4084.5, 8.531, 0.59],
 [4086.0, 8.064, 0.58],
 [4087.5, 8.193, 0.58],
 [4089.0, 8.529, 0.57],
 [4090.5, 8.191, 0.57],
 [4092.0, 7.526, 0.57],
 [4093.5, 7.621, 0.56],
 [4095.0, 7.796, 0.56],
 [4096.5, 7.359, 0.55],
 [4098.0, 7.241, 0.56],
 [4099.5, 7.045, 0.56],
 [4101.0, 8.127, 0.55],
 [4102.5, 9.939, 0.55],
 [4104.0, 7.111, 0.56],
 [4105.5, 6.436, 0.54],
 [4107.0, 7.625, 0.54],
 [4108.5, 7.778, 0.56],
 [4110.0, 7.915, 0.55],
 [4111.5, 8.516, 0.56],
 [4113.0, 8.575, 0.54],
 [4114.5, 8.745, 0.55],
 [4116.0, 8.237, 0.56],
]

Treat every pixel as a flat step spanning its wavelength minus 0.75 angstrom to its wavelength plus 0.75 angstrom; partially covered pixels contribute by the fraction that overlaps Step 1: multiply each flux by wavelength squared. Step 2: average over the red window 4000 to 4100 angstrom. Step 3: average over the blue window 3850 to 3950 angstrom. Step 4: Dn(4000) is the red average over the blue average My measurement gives 1.27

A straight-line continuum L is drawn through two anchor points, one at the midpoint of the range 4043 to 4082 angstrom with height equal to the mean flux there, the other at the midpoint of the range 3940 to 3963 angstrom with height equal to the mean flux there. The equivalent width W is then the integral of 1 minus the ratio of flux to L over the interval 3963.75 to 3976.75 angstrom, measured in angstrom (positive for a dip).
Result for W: 3.9 angstrom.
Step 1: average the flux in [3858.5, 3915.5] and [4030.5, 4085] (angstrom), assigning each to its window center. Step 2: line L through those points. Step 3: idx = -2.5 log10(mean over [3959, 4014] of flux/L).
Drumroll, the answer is 0.081 mag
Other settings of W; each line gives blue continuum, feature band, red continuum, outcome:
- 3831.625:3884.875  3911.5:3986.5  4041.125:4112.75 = 4.00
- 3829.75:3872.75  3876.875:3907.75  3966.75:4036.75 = 1.57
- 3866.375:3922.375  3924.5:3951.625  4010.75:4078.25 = 2.36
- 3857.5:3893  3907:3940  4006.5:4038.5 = 2.16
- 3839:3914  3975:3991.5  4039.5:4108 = -0.06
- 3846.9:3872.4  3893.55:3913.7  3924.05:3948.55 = -0.55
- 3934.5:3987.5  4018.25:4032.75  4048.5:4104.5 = -1.30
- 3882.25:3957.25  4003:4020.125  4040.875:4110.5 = -2.35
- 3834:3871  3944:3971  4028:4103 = 2.19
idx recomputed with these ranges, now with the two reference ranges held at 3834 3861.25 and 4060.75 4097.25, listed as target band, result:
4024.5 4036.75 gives -0.09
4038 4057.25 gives -0.16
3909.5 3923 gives -0.14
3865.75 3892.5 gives -0.06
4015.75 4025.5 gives -0.12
